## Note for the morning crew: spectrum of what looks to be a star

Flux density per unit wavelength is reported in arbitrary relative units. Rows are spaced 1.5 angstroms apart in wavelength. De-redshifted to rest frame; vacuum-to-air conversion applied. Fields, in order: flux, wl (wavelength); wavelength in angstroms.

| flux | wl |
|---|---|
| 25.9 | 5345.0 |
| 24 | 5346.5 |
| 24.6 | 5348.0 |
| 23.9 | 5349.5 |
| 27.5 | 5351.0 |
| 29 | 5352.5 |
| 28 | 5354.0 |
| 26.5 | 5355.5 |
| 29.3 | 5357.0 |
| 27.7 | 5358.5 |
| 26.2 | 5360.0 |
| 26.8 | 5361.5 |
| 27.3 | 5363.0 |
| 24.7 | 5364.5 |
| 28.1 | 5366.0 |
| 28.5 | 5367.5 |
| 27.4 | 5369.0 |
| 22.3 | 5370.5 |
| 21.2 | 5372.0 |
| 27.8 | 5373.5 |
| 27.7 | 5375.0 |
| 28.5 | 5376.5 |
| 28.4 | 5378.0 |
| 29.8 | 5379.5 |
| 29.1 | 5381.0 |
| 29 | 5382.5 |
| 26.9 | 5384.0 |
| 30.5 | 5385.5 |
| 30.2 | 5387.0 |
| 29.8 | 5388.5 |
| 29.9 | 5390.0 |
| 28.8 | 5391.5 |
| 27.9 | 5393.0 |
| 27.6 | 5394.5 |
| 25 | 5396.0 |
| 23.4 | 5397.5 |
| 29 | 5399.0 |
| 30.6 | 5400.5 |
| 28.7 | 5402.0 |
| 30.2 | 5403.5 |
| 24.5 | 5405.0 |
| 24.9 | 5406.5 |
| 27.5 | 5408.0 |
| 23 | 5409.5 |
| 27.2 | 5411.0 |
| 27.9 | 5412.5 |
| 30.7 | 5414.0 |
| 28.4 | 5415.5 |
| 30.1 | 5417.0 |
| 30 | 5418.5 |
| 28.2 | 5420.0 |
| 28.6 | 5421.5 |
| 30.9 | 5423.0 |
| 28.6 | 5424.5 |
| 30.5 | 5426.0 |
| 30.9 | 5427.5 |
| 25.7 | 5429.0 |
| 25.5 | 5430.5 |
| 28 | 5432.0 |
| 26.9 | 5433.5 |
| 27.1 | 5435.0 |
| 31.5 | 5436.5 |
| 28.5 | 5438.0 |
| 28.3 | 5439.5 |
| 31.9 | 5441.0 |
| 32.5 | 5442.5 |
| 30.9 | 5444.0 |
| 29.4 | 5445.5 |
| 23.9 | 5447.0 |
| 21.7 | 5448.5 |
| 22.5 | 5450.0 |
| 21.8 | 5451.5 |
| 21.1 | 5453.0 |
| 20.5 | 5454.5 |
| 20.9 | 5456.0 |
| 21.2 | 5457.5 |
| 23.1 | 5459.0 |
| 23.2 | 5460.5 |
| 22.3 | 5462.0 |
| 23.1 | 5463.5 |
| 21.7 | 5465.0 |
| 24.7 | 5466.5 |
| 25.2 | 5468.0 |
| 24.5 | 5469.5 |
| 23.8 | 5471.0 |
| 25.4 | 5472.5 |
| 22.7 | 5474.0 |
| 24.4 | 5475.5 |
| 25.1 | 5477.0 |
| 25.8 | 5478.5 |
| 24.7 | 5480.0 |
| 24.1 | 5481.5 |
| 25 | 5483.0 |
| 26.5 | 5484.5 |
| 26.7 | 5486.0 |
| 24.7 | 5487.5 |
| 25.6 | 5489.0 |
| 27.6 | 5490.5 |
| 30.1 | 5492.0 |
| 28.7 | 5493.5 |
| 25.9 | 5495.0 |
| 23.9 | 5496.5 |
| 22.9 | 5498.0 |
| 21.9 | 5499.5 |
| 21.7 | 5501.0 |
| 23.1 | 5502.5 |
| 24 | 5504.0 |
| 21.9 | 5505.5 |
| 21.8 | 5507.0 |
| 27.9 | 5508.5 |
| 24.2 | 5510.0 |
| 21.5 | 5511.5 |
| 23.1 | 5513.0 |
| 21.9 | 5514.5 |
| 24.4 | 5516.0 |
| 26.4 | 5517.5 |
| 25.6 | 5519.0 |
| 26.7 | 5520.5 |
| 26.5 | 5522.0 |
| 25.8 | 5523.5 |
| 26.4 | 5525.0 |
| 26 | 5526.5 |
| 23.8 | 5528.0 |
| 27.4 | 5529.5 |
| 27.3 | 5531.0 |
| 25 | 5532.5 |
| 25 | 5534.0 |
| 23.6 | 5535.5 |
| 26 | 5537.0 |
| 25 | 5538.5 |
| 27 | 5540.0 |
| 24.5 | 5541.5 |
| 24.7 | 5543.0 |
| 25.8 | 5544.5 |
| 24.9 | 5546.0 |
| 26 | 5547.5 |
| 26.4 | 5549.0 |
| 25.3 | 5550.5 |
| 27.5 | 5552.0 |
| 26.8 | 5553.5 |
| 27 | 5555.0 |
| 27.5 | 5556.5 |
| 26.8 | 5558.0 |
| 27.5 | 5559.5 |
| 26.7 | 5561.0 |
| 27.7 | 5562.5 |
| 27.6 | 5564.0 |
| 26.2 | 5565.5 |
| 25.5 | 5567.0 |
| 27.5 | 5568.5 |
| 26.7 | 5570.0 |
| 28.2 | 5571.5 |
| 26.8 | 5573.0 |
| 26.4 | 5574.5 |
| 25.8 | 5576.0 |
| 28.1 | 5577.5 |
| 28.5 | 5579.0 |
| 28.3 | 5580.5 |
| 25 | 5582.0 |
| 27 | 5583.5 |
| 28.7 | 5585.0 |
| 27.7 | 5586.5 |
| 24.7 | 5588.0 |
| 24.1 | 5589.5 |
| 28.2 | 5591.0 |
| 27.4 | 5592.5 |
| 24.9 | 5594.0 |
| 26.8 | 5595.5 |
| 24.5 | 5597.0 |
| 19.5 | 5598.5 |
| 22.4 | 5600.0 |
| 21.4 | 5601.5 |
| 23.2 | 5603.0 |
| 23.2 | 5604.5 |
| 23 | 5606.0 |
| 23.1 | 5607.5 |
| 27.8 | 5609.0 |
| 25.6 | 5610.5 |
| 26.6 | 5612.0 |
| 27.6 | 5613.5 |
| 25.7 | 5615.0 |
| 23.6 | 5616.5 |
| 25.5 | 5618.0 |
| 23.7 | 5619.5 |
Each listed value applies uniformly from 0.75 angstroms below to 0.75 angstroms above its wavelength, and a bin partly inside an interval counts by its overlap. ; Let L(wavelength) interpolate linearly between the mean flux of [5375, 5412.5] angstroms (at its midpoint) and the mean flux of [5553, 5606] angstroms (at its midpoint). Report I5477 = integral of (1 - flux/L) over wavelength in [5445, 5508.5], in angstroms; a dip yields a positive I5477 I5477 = 7.1 angstroms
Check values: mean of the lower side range 27.9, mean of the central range 24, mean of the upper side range 26.1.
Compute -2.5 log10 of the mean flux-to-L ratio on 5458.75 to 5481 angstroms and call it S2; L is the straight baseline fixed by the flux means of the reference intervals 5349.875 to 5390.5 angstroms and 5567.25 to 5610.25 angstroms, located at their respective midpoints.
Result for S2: 0.12 mag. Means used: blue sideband 27.7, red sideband 25.7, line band 24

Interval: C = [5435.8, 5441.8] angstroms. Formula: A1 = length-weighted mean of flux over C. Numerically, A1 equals 30.1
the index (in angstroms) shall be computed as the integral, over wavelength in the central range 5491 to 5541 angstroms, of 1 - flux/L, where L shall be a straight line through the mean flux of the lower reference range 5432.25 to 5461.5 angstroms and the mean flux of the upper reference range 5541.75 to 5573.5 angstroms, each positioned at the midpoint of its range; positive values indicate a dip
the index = 2.5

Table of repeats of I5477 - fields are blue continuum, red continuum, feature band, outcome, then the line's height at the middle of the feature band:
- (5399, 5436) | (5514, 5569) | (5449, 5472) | 4.0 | 27.4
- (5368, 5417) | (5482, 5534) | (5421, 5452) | -1.5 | 26.7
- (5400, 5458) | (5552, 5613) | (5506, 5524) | 1.3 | 26.6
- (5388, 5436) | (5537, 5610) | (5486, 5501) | 0.8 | 27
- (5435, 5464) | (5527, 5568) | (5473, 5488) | 0.3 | 25.5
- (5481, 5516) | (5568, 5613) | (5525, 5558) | -1.0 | 25.1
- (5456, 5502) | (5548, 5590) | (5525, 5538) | 0.2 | 25.9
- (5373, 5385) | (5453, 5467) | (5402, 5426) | -2.3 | 25.7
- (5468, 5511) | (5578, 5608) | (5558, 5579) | -1.7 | 25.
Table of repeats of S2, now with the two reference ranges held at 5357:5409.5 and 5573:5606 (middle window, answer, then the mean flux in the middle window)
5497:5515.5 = 0.14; 23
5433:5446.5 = -0.10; 29.6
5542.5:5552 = 0.01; 25.7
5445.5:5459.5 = 0.20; 22.2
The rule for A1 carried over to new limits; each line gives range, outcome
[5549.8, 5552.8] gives 26.4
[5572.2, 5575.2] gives 26.6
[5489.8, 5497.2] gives 27.3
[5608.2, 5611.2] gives 26.7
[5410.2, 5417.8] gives 28.8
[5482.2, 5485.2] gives 25.7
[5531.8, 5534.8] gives 25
